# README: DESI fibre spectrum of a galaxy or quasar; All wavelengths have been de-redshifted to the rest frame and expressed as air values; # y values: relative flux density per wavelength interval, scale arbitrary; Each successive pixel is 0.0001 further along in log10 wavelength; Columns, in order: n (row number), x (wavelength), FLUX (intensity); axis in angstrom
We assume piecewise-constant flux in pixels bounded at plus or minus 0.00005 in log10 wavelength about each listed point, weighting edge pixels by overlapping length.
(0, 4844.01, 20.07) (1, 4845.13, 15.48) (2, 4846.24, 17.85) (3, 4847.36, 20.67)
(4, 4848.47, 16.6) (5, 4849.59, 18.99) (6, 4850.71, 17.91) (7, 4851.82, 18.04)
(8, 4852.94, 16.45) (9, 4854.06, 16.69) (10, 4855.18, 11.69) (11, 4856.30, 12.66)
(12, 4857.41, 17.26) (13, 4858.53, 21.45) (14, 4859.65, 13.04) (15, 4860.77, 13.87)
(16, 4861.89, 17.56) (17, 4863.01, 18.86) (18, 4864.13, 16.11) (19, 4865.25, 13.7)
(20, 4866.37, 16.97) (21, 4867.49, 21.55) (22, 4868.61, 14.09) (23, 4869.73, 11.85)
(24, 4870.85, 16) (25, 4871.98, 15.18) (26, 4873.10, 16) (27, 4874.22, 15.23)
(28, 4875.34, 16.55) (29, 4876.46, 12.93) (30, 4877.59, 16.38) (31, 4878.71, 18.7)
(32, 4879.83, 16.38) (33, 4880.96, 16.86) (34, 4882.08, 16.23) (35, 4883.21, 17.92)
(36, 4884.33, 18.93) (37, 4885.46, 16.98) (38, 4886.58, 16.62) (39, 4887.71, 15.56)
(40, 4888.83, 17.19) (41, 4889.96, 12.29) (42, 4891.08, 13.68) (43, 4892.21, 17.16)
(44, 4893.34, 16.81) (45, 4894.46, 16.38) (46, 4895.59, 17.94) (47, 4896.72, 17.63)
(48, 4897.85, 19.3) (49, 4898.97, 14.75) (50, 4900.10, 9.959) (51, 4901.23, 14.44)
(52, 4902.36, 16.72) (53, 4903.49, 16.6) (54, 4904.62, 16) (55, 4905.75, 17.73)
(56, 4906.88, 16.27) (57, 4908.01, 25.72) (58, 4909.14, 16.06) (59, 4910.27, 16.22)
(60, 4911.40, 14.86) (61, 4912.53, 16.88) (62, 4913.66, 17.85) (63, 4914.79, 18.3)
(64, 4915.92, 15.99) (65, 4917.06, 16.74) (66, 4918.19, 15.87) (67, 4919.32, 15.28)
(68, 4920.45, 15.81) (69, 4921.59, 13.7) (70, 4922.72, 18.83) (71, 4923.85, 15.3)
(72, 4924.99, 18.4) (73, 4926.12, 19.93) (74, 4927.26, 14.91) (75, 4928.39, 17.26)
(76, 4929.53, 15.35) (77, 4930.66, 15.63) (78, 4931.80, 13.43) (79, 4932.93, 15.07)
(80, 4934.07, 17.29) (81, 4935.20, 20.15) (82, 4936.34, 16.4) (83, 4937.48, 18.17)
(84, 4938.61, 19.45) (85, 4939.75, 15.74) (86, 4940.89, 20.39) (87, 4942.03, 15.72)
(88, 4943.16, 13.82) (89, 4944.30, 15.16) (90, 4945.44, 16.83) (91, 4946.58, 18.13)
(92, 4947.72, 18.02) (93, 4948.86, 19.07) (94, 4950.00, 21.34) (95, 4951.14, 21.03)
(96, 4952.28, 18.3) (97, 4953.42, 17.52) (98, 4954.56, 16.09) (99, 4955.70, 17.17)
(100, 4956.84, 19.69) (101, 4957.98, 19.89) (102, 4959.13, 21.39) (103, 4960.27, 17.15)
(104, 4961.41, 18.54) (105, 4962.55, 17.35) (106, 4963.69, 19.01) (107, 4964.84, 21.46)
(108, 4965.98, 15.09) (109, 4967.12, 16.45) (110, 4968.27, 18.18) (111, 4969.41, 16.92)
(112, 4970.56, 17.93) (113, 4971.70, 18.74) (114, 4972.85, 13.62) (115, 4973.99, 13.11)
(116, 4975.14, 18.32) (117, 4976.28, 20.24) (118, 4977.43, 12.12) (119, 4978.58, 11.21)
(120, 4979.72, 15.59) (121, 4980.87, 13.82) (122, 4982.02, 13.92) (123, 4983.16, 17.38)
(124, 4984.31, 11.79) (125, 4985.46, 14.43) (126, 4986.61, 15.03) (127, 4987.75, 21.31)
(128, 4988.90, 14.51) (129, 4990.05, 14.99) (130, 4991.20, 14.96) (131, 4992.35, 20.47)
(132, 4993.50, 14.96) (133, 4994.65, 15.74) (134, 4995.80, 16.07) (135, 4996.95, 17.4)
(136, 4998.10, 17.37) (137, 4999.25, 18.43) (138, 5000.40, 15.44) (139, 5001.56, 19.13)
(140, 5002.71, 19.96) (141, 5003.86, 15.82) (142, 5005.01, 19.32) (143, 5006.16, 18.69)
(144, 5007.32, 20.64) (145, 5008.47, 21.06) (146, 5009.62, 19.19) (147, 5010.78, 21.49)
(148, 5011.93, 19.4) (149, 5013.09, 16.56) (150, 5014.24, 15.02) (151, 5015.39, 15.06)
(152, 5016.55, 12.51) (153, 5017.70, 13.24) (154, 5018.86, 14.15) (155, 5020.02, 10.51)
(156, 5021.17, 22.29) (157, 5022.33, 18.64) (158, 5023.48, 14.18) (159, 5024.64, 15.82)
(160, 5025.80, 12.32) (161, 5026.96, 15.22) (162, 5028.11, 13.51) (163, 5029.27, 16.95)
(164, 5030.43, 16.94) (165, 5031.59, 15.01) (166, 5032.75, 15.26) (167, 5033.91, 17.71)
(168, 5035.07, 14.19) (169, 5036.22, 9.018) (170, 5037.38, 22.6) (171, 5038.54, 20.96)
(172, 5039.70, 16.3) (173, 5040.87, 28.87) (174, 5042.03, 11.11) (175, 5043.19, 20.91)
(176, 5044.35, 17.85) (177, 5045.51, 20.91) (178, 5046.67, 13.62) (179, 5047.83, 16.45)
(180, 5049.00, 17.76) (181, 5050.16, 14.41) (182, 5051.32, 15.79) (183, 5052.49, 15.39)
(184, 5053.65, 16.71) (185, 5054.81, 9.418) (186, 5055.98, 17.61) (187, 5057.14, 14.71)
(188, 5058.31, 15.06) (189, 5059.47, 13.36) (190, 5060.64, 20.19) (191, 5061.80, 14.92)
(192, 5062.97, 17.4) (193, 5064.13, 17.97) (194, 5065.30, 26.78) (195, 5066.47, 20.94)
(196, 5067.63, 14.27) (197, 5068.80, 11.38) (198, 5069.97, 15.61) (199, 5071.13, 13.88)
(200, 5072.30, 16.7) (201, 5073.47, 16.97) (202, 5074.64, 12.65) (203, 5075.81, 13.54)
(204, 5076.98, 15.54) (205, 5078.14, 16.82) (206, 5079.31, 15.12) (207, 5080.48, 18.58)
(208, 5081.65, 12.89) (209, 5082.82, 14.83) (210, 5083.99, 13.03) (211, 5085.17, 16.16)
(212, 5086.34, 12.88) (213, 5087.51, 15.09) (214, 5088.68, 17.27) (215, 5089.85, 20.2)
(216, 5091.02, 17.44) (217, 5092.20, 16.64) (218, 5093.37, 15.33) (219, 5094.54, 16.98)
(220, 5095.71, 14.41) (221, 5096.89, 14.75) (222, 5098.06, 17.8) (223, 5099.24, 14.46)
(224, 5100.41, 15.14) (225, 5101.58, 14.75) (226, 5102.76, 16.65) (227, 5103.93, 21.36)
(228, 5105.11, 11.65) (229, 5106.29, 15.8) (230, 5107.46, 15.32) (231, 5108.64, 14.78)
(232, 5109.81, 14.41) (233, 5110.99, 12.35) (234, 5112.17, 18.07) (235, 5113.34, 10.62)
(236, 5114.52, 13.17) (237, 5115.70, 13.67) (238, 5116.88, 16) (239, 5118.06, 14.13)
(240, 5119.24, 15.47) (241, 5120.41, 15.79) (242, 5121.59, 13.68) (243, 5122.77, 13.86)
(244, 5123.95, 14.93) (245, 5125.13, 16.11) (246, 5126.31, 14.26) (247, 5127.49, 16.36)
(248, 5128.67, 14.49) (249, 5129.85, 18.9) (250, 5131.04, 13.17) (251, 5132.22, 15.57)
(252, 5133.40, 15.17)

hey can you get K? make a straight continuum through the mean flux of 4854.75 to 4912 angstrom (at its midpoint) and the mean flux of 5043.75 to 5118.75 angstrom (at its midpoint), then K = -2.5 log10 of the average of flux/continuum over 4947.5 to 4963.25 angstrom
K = -0.17 mag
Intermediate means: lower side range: 16.2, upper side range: 15.7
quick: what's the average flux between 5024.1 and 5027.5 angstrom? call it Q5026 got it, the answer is 14.4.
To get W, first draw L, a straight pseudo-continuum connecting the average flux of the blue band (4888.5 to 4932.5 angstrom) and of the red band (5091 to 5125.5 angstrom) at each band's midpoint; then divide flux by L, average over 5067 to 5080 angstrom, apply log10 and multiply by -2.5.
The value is 0.04 mag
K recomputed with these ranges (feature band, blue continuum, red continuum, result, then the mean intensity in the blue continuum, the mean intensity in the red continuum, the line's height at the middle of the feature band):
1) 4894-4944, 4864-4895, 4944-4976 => 0.02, 16.1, 18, 17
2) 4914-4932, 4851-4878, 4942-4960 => 0.07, 15.9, 18.1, 17.4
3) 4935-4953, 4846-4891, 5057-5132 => -0.12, 16.4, 15.6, 16.1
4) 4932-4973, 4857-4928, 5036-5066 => -0.07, 16.4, 17.3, 16.8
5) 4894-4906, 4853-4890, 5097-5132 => -0.01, 16.1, 15.1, 16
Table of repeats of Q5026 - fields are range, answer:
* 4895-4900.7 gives 15.9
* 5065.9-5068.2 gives 17.7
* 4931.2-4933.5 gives 14.3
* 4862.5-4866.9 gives 16.4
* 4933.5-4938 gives 18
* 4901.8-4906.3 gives 16.8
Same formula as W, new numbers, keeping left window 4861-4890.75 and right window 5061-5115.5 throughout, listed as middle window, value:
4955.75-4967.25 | -0.16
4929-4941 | -0.05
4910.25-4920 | -0.02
